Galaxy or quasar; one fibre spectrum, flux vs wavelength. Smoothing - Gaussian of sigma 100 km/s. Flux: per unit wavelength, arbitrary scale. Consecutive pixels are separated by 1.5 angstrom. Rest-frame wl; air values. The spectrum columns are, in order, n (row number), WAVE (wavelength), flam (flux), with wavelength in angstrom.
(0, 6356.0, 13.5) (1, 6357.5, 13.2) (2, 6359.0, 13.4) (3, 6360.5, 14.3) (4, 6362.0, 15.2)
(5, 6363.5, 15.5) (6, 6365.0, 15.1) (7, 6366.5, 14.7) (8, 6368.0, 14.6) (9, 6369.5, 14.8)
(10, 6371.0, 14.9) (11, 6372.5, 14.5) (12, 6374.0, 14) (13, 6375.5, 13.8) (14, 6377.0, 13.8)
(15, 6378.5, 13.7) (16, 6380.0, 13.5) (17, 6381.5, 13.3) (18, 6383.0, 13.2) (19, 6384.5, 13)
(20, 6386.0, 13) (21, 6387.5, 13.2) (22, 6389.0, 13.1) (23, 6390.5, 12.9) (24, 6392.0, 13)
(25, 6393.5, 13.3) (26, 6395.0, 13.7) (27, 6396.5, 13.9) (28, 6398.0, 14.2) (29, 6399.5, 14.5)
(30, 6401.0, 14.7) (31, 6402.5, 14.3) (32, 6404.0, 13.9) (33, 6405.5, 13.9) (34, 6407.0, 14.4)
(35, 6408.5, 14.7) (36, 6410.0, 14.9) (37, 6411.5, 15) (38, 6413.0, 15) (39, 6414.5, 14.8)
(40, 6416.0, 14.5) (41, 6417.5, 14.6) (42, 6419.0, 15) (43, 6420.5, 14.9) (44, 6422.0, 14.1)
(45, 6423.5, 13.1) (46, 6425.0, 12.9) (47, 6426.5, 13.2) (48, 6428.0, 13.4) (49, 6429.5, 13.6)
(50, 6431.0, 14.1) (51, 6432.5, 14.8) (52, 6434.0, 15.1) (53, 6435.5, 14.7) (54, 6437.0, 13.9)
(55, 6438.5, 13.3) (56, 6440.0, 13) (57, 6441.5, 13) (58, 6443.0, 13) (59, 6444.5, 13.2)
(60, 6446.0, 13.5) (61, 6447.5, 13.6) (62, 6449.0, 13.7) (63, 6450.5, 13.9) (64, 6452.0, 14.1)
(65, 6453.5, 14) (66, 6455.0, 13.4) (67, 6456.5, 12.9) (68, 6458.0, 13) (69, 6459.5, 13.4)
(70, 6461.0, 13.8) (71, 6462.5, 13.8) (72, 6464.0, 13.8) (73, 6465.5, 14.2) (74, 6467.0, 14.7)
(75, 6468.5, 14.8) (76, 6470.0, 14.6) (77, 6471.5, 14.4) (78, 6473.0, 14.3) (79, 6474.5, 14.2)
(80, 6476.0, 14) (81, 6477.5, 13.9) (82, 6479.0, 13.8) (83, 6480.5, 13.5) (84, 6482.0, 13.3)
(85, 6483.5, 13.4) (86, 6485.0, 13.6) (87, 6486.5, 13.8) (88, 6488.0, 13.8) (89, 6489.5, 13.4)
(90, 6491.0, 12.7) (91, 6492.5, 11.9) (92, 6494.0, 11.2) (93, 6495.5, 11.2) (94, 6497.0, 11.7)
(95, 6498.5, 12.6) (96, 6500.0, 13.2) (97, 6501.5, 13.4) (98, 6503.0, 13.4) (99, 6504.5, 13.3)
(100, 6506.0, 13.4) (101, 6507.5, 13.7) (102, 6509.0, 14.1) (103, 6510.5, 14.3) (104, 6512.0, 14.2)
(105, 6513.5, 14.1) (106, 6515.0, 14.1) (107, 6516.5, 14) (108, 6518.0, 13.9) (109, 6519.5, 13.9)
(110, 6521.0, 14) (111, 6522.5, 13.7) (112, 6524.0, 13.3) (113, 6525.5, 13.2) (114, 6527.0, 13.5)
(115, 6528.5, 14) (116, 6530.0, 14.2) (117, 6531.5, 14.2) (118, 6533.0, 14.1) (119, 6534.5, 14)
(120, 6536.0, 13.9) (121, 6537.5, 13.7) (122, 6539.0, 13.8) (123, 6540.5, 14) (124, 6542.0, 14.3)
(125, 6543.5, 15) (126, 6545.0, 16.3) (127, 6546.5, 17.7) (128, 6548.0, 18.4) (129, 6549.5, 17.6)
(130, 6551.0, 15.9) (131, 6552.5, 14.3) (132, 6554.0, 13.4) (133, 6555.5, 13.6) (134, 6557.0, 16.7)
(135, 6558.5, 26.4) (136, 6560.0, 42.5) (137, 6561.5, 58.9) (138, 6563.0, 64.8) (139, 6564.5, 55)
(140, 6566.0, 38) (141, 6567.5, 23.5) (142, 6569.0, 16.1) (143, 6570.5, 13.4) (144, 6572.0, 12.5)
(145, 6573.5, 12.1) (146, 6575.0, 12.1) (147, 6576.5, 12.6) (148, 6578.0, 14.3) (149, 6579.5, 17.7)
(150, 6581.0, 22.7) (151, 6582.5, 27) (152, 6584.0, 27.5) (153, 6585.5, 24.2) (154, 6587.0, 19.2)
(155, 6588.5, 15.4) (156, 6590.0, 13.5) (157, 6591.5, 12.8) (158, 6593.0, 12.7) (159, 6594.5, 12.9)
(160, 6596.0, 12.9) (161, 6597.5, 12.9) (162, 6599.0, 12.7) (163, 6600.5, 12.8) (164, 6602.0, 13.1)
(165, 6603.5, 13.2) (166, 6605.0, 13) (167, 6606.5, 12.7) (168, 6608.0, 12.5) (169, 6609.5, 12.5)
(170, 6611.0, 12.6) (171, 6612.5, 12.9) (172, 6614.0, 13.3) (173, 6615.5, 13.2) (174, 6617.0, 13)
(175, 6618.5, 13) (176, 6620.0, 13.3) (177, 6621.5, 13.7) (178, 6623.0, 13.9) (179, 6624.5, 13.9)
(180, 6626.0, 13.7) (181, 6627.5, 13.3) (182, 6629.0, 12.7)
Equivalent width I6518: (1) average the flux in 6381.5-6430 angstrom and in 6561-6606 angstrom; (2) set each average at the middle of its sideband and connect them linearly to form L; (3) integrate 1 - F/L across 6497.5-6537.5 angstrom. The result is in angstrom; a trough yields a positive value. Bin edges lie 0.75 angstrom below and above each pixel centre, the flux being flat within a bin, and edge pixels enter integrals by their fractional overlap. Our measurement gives 9.79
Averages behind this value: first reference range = 13.9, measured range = 13.7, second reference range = 20.7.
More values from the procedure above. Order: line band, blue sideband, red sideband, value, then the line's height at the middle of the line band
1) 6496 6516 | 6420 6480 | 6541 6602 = 4.1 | 17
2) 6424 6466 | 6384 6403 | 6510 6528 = 0.2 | 13.7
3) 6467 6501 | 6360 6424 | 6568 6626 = 2.5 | 14.4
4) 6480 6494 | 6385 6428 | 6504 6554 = 1.1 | 14.3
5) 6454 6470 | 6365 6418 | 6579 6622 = 0.7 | 14.4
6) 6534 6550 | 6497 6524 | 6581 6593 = 0.8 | 16.1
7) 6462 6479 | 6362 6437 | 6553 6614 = 2.2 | 16.4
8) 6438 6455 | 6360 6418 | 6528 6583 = 3.1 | 16.4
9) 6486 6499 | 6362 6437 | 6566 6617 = 2.1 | 14.8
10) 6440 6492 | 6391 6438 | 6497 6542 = 1.0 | 14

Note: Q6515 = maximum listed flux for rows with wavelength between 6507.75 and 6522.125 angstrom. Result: 14.3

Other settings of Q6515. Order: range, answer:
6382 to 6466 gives 15.1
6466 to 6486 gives 14.8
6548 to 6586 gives 64.8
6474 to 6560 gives 42.5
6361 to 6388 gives 15.5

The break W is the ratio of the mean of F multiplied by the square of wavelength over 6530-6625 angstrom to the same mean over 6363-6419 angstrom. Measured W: 1.36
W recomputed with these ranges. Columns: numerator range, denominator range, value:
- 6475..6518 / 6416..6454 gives 0.98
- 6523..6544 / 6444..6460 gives 1.06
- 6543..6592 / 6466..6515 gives 1.71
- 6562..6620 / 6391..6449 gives 1.36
